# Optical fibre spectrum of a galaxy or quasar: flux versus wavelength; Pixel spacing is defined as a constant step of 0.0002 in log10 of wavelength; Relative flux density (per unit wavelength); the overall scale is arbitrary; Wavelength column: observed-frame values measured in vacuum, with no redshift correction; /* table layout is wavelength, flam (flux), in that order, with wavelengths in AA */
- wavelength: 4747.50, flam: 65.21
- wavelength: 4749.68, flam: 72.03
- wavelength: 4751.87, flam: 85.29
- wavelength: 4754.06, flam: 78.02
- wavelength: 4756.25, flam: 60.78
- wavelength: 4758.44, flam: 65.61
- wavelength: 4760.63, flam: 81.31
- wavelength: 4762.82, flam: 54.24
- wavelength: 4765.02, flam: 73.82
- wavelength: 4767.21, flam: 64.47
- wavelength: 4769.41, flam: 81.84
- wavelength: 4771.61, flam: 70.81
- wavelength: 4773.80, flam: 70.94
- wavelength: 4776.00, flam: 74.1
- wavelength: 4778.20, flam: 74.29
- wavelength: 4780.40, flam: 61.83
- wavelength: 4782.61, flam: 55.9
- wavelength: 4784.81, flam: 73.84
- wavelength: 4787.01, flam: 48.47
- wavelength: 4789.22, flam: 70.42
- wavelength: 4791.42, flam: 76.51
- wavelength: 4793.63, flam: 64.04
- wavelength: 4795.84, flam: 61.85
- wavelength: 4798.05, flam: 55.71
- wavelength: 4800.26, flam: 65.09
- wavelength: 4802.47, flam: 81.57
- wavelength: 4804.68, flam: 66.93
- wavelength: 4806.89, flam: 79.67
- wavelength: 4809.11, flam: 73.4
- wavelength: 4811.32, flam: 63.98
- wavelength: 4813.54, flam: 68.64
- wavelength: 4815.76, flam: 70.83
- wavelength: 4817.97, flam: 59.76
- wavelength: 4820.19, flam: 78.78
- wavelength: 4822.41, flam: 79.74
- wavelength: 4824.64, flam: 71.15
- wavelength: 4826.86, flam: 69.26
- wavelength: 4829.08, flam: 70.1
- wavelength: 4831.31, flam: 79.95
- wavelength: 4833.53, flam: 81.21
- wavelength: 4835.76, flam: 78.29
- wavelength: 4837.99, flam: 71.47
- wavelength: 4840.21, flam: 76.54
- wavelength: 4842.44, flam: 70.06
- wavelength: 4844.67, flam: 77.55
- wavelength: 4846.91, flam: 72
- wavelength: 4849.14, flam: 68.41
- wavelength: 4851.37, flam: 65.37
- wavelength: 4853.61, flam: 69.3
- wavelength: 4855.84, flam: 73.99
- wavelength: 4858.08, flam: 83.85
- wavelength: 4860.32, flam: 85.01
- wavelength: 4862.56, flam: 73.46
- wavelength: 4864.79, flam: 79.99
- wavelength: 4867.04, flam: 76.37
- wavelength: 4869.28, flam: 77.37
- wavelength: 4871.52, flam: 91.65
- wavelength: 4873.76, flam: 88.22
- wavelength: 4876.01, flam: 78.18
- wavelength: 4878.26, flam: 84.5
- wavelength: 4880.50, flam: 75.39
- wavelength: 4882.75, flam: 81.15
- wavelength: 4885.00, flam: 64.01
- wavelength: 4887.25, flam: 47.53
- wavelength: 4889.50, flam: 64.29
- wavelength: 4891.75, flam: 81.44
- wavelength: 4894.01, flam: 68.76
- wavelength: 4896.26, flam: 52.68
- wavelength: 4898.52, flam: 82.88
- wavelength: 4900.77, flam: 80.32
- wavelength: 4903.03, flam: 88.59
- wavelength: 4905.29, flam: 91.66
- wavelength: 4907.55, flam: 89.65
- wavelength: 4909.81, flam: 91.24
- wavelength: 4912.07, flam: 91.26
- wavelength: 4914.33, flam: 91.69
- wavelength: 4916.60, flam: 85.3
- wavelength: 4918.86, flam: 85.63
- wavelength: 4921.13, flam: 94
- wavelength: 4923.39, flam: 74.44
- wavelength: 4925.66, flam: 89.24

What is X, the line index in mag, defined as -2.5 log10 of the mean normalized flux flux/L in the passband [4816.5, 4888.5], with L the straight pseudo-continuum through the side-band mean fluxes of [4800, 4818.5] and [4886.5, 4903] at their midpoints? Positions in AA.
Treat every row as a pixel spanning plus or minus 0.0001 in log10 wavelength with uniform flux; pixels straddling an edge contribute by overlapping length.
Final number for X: -0.07 mag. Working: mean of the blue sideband 70.6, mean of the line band 75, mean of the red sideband 70.1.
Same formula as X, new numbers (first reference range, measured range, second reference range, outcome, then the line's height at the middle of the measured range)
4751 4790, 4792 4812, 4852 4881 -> 0.07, 72.6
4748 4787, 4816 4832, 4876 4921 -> 0.02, 73.9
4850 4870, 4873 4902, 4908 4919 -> 0.14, 82.9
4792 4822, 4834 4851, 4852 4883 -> 0.03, 75.2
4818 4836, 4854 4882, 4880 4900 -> -0.14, 70.9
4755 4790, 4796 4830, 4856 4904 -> 0.01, 71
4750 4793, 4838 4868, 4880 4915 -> 0.00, 74.7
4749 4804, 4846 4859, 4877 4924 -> 0.05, 75.3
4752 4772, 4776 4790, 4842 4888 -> 0.11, 71.8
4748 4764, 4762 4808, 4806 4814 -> 0.05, 71.1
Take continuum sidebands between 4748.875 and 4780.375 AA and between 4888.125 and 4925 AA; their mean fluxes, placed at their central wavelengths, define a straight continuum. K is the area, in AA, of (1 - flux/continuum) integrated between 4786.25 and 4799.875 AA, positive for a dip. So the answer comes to 1.9 AA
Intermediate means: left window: 71.6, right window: 82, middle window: 63.3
